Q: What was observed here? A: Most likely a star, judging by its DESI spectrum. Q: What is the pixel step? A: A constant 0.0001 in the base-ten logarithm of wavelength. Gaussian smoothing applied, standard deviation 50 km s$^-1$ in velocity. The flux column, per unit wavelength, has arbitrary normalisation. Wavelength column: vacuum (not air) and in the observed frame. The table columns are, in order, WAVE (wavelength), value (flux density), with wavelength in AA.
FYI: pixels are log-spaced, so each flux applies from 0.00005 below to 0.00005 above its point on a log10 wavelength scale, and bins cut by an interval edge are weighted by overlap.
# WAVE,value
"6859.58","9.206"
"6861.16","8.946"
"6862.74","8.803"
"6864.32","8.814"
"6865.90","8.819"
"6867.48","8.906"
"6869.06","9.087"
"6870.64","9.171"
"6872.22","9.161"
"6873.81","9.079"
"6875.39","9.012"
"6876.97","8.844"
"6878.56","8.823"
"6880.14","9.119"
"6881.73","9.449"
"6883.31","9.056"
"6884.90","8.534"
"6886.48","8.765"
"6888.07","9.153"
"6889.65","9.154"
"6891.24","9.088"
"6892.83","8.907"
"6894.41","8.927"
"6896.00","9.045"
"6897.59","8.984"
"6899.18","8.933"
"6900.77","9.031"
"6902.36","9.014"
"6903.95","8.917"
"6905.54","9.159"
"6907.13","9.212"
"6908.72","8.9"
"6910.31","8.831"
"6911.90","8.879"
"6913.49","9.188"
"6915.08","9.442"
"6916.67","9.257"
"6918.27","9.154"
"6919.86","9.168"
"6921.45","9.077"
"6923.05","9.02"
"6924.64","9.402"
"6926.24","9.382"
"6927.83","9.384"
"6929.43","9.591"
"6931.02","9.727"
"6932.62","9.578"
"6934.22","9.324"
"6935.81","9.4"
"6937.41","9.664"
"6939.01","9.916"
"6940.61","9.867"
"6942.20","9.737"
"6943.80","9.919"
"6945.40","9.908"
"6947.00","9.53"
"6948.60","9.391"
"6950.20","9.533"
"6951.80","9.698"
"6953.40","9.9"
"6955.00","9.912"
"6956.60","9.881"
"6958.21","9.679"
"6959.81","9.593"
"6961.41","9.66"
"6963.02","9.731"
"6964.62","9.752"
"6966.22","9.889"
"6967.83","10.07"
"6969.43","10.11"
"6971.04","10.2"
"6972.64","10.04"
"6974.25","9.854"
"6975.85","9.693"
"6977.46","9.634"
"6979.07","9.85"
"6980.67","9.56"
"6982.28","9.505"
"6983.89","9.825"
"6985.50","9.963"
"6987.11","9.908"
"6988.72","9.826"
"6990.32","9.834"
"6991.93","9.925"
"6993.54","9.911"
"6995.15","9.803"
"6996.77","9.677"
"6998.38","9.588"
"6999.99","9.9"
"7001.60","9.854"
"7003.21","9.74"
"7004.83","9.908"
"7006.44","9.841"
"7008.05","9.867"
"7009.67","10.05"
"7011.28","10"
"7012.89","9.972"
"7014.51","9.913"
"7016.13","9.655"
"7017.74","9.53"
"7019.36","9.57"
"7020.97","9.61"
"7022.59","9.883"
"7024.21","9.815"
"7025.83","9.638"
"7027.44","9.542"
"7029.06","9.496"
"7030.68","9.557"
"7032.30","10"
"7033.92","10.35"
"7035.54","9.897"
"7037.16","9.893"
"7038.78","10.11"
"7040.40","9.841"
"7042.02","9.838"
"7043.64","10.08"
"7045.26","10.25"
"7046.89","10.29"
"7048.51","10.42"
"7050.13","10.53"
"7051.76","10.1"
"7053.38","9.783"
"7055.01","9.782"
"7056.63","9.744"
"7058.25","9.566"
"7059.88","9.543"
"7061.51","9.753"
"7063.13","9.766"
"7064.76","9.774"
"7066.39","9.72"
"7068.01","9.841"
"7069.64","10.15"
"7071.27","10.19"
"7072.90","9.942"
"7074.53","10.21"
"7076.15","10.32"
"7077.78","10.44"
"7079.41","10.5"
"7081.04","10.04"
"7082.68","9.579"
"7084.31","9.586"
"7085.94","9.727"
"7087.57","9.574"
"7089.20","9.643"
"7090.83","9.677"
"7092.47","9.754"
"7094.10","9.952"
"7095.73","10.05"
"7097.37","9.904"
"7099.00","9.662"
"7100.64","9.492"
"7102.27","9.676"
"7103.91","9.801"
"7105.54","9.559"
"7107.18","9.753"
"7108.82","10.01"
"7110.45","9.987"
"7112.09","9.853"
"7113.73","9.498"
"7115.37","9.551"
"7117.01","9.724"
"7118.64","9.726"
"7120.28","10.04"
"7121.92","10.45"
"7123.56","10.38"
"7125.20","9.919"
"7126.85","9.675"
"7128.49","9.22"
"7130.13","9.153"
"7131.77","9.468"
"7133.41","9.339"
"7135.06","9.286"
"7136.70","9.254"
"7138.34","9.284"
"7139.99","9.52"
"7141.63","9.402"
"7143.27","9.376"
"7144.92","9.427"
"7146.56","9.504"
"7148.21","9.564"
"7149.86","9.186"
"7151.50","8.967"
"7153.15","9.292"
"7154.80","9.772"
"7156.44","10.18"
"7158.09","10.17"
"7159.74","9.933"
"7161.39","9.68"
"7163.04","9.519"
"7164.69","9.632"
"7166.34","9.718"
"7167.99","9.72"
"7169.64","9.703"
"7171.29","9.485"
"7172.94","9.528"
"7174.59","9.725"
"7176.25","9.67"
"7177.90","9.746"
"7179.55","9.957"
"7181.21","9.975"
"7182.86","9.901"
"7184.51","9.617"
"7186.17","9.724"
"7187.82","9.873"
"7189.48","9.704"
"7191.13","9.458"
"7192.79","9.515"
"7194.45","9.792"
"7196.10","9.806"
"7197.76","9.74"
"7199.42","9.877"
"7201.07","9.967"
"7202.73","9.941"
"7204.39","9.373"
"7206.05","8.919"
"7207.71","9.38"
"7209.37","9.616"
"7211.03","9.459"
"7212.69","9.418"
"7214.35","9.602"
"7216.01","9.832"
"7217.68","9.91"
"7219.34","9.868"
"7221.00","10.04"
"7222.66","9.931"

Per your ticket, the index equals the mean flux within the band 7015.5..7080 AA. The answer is 9.92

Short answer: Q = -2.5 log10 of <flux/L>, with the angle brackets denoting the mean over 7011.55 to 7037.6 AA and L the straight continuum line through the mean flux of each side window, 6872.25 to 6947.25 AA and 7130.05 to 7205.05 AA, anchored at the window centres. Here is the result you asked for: -0.04 mag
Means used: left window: 9.22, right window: 9.62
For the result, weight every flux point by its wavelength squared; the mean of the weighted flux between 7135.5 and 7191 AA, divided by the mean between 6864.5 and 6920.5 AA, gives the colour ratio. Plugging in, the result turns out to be 1.15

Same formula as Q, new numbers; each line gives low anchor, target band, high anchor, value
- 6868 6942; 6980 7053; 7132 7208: -0.06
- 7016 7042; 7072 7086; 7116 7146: -0.04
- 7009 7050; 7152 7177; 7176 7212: 0.00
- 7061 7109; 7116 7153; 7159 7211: 0.03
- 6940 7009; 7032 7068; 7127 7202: -0.03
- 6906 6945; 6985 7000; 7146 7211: -0.04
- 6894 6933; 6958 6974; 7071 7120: -0.06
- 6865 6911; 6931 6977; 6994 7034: -0.04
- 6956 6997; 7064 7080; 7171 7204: -0.03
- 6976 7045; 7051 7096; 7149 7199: -0.01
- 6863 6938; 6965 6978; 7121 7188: -0.08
